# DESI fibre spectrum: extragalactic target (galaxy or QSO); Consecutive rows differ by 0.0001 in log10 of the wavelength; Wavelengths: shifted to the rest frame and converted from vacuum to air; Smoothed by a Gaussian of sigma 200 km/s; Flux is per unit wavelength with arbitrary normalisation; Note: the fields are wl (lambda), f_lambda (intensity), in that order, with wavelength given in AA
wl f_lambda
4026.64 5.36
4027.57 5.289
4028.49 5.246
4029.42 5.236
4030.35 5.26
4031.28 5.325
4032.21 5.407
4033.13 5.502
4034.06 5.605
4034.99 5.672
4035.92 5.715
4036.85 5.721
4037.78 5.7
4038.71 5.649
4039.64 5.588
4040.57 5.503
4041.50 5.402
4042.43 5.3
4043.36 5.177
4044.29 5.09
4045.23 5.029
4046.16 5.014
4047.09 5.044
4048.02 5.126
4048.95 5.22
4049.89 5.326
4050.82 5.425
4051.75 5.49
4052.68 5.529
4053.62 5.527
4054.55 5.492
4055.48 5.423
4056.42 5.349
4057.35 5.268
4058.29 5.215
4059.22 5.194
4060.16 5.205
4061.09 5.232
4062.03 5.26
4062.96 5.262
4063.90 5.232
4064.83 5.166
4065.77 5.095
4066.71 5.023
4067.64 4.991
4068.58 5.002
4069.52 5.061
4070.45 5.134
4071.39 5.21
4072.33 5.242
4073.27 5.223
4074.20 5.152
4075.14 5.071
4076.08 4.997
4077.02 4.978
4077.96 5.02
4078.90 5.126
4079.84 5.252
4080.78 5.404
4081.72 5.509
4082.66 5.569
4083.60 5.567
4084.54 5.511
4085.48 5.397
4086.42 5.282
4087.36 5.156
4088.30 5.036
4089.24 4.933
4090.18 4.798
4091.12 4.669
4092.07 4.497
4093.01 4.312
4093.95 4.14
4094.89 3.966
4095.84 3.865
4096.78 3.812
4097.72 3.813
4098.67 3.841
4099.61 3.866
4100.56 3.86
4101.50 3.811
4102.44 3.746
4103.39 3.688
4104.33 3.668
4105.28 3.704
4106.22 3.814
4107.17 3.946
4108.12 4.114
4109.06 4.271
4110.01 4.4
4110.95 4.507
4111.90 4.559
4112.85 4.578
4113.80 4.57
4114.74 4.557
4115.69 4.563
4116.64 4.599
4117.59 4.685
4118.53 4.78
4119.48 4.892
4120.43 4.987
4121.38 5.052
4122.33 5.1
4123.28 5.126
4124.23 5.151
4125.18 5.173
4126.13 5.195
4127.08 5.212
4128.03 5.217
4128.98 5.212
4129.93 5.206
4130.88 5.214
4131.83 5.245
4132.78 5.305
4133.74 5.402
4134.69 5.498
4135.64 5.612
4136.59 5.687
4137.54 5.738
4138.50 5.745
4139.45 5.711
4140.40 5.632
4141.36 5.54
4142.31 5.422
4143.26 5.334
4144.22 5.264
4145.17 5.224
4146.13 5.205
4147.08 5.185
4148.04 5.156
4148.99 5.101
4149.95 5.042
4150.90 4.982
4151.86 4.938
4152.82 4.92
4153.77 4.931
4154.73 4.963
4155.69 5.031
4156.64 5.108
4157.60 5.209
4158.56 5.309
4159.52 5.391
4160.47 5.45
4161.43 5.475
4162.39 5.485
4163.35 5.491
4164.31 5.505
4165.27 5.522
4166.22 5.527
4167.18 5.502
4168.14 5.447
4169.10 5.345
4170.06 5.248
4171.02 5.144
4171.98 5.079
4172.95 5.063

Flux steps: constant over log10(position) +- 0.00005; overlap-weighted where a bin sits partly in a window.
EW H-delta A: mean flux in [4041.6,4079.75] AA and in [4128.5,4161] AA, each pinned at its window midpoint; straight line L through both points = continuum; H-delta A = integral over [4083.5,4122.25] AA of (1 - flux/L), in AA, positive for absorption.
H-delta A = 6.0 AA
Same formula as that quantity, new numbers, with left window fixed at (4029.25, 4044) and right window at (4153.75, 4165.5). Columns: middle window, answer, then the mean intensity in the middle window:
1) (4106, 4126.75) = 2.7 AA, 4.68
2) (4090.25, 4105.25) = 3.9 AA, 3.98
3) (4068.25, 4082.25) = 0.7 AA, 5.16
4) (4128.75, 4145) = -0.4 AA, 5.46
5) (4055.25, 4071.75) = 0.8 AA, 5.18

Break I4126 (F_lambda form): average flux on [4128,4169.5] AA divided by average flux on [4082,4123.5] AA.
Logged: 1.19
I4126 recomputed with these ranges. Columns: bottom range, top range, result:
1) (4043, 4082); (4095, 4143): 0.91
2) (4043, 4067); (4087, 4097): 0.85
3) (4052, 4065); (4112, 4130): 0.93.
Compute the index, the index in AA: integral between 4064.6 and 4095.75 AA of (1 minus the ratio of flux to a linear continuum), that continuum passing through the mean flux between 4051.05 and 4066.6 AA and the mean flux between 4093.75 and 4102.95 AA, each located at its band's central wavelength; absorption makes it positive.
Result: -3.6 AA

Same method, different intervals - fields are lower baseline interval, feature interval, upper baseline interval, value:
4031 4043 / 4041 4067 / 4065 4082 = 0.47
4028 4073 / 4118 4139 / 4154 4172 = 0.25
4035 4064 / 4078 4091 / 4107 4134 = -0.35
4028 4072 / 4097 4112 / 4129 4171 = 3.84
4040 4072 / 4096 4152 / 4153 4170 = 5.07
